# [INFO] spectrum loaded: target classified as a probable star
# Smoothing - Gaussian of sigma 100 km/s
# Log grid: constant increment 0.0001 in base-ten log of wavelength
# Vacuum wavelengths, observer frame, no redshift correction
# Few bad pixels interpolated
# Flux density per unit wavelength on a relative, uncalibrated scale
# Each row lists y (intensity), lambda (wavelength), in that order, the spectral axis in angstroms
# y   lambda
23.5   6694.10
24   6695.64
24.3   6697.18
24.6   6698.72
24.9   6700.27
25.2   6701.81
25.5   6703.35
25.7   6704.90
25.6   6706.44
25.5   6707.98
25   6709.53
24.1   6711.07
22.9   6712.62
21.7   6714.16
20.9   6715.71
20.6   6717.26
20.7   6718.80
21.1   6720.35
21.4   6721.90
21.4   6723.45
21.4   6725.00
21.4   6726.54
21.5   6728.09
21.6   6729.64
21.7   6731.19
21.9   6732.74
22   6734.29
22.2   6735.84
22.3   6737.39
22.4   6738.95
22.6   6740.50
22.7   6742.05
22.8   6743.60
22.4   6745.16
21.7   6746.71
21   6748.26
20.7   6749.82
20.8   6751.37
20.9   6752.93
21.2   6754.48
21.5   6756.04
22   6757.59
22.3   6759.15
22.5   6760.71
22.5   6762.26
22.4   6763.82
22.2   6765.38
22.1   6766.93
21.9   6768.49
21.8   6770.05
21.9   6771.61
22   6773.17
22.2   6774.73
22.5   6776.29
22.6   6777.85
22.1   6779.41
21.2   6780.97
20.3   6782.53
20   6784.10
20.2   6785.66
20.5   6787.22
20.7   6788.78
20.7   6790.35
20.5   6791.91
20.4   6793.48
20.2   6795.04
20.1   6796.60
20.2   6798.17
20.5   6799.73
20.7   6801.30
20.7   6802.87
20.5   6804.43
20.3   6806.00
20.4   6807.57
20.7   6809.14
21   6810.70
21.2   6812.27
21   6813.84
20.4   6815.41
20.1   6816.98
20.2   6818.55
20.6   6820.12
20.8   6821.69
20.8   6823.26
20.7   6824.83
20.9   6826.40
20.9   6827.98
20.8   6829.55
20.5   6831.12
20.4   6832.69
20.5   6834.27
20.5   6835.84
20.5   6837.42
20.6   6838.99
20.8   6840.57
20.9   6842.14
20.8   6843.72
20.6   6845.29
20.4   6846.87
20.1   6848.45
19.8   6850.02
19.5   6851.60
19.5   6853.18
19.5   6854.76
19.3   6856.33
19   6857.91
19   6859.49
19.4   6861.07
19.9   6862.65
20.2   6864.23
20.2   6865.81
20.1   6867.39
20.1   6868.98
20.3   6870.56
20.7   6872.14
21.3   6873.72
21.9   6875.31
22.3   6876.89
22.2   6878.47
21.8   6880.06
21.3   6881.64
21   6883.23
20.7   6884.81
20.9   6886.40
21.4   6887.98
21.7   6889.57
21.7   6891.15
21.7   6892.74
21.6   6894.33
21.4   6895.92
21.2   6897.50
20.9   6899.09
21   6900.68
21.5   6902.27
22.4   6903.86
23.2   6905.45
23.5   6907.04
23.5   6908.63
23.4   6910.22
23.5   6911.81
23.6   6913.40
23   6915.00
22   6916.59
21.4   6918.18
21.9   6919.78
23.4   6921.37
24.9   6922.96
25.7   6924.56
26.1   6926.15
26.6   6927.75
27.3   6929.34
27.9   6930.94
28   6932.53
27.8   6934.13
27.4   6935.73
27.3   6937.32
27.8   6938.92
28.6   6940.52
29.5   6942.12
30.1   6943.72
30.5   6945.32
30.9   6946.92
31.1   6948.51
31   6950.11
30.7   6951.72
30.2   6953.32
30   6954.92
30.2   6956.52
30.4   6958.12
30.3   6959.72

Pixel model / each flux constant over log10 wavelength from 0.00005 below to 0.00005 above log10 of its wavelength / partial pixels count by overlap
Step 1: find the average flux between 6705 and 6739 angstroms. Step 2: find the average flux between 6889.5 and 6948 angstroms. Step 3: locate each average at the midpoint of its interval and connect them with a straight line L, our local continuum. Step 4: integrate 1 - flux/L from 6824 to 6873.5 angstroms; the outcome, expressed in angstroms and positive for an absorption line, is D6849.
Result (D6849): 7.6 angstroms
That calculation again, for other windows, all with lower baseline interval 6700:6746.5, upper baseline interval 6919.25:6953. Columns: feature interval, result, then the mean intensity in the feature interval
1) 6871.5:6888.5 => 3.28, 21.4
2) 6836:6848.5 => 2.44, 20.6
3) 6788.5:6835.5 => 8.08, 20.6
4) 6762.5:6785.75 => 2.10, 21.8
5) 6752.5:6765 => 0.85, 22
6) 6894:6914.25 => 3.55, 22.4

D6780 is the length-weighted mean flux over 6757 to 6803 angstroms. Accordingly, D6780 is 21.3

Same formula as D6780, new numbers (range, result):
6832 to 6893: 20.6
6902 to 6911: 23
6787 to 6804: 20.5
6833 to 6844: 20.6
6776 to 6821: 20.7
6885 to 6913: 22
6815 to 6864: 20.2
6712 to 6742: 21.7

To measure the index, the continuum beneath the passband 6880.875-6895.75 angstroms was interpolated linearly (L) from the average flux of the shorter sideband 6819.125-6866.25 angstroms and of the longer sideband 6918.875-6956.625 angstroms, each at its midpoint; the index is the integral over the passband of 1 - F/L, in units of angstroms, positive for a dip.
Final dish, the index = 1.7 angstroms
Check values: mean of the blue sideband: 20.2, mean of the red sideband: 28.1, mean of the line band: 21.3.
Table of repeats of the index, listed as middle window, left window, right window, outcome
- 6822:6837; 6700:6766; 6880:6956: 1.92 angstroms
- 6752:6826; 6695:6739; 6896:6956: 8.66 angstroms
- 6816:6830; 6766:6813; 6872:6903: 0.34 angstroms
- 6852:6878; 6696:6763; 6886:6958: 4.62 angstroms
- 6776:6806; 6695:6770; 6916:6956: 4.03 angstroms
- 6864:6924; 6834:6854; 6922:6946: 6.24 angstroms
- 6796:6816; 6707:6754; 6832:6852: 0.32 angstroms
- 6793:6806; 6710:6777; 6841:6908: 0.63 angstroms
